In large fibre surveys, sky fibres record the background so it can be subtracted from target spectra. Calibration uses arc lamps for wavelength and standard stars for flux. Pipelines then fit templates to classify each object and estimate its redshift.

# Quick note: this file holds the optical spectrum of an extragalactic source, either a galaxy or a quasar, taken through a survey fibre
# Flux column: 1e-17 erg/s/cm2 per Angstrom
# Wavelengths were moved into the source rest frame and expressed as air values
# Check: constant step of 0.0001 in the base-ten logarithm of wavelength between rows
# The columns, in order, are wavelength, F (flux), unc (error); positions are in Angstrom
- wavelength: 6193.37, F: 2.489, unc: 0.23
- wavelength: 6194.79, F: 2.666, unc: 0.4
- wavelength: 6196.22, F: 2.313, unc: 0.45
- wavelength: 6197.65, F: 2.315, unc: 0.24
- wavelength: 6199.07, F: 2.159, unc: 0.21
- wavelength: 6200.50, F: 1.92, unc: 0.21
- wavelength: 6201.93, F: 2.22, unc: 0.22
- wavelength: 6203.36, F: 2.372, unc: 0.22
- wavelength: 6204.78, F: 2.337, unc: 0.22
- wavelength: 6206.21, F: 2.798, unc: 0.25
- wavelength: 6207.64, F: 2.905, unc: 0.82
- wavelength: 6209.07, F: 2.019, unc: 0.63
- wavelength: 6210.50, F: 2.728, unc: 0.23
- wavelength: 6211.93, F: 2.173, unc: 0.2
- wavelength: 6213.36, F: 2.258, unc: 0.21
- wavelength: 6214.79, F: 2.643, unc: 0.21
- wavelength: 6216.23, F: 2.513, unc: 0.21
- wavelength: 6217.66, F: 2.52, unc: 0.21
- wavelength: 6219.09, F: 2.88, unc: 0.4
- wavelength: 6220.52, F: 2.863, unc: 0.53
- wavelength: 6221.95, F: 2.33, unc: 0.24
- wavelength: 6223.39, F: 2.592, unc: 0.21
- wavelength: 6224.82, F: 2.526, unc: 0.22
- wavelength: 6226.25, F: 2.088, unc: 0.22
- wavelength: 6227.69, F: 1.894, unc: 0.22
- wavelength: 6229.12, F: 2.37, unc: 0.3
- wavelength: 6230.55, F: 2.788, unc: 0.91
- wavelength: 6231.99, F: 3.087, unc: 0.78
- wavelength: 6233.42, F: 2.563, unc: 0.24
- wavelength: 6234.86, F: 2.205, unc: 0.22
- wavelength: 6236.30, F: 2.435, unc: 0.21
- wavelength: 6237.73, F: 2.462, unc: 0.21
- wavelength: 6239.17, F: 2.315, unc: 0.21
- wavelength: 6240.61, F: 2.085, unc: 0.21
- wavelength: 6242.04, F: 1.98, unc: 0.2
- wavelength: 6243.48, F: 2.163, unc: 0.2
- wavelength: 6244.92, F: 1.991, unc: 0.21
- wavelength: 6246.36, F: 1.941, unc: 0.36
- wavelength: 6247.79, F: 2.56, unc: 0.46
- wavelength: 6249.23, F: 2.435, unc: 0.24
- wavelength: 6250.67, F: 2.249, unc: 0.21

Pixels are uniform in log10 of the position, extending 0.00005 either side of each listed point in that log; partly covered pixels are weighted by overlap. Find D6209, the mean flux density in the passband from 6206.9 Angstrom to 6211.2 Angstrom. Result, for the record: 2.55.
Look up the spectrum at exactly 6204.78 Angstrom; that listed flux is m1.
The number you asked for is 2.337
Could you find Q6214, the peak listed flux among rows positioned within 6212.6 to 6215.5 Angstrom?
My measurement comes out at 2.643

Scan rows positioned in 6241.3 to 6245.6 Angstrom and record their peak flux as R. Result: 2.163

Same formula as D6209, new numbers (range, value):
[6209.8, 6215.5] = 2.45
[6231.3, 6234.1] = 2.83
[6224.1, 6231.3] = 2.34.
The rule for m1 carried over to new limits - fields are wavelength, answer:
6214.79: 2.643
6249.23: 2.435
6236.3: 2.435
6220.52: 2.863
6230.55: 2.788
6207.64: 2.905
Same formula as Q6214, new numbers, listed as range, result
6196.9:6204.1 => 2.372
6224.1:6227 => 2.526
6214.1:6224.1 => 2.88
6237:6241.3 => 2.462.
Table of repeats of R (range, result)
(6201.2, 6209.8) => 2.905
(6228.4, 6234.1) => 3.087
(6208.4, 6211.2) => 2.728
